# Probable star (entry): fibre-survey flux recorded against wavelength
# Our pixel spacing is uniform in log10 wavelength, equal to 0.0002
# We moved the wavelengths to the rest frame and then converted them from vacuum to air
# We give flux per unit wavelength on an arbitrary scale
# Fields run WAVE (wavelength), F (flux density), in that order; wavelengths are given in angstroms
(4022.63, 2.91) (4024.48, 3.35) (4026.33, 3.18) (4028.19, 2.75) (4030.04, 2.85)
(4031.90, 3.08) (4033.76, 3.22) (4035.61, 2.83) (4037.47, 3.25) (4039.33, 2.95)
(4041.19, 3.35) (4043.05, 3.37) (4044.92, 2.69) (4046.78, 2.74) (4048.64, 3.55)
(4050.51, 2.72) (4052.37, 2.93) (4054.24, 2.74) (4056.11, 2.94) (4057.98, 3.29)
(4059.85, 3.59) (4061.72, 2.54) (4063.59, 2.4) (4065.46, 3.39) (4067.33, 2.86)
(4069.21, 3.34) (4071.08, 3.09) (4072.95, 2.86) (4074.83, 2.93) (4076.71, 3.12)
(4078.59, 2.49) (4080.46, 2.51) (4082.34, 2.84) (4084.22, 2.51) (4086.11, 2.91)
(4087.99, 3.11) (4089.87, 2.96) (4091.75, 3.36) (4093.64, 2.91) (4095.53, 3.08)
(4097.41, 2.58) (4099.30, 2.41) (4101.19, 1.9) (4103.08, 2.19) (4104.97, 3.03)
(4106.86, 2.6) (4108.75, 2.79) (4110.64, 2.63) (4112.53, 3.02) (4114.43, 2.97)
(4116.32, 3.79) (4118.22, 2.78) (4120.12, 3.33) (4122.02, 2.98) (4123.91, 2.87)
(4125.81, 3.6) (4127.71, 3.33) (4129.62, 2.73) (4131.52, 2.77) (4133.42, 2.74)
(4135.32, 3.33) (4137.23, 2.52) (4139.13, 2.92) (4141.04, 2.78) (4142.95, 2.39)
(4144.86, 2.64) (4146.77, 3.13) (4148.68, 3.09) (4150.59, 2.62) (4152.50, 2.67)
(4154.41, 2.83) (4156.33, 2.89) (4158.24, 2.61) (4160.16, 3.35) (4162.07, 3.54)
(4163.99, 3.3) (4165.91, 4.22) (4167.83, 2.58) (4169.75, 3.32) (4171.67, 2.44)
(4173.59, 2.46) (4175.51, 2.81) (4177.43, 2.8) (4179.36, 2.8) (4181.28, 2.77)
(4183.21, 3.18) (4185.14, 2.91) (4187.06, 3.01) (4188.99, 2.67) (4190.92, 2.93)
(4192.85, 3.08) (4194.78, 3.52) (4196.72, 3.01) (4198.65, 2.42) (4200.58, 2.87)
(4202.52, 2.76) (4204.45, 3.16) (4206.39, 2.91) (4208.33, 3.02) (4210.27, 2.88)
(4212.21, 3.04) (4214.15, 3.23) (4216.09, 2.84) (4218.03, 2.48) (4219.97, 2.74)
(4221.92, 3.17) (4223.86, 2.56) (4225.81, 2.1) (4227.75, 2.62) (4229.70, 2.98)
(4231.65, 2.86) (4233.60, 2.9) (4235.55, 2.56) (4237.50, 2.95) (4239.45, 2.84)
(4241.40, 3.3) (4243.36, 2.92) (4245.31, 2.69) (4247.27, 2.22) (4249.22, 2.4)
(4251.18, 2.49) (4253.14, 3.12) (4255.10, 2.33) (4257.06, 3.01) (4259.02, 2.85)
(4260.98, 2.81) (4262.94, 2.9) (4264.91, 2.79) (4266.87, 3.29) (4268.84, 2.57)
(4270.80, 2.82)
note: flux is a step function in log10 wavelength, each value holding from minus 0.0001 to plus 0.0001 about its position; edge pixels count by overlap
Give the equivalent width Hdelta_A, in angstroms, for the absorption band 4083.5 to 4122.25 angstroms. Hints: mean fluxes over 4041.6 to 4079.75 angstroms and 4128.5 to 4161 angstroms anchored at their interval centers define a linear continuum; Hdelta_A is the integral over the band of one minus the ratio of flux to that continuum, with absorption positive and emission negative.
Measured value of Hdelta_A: 0.7 angstroms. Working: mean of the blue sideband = 2.98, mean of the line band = 2.85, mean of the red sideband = 2.82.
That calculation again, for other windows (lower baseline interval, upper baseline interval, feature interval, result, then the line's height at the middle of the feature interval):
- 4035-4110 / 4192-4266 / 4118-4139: -1.0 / 2.87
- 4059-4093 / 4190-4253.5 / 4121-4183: -1.2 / 2.88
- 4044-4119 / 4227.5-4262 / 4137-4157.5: 0.4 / 2.84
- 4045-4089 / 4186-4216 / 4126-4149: 0.5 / 2.95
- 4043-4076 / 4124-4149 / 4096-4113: 2.1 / 2.94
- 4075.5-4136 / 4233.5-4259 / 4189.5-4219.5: -1.6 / 2.79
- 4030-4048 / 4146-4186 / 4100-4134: 1.2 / 3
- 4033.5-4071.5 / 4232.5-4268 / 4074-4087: 1.1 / 3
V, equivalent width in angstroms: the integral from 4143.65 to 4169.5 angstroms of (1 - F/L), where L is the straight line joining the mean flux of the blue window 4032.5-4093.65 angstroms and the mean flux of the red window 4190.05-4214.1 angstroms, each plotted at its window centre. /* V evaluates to -0.5 angstroms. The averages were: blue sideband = 2.98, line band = 3.04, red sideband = 2.98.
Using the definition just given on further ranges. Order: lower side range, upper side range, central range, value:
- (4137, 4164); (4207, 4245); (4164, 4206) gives -1.2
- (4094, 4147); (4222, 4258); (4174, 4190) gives -0.4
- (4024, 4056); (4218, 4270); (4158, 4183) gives -1.4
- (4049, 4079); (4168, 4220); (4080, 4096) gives 0.2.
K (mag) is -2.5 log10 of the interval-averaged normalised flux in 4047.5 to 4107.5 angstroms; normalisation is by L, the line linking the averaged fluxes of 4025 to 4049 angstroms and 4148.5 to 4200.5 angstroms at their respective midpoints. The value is 0.060 mag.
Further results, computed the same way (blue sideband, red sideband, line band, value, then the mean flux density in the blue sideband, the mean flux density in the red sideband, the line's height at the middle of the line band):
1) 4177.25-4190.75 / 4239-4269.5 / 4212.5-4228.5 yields 0.04 mag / 2.88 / 2.78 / 2.83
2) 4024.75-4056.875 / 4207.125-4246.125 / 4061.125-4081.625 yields 0.04 mag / 3.02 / 2.84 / 2.99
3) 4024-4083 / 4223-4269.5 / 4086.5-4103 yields 0.07 mag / 2.99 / 2.75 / 2.94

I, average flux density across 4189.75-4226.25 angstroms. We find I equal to 2.89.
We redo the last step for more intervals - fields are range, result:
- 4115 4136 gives 3.11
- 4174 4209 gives 2.92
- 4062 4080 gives 2.92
